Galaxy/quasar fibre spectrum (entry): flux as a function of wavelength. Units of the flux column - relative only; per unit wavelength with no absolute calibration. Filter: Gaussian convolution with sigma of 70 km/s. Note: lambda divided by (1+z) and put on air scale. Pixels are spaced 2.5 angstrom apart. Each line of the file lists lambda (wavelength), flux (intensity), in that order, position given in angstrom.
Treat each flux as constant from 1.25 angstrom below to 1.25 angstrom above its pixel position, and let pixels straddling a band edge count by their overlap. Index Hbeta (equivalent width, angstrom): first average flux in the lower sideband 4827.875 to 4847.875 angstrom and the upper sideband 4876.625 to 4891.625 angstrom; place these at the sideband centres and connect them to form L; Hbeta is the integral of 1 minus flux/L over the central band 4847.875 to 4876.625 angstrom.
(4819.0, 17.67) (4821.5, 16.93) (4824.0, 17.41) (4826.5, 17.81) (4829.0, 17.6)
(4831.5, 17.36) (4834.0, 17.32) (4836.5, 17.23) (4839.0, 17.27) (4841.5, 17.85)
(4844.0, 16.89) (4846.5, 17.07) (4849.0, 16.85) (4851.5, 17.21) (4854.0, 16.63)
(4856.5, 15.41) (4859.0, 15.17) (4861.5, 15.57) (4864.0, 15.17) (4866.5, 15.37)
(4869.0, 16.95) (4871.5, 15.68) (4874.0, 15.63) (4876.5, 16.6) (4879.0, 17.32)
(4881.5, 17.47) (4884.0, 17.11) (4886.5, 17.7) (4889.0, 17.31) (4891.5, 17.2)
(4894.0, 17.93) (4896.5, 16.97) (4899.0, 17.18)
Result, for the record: 2.19 angstrom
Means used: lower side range 17.3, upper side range 17.3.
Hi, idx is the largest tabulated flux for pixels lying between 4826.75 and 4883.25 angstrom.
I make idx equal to 17.85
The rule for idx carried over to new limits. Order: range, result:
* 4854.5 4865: 15.57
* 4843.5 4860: 17.21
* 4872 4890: 17.7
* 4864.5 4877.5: 16.95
